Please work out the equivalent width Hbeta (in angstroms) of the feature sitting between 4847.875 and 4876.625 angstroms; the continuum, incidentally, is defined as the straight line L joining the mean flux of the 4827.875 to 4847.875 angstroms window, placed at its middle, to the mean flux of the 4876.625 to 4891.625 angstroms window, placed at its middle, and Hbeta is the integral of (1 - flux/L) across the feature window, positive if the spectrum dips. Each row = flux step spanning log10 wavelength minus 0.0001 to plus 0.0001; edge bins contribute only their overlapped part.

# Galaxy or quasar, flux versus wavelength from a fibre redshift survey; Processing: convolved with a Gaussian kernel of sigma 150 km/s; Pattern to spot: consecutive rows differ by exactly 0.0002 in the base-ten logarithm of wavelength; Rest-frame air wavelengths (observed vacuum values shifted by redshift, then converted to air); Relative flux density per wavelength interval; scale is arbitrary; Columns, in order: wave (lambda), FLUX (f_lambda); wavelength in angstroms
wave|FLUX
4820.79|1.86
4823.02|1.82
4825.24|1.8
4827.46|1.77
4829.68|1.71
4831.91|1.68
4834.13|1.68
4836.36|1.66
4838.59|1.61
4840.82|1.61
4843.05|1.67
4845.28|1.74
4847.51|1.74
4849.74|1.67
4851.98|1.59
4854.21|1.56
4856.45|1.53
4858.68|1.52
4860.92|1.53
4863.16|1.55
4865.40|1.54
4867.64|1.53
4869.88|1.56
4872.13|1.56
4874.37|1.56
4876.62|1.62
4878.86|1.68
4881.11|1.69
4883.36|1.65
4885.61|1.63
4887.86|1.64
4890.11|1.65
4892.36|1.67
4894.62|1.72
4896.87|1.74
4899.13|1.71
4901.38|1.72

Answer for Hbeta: 1.7 angstroms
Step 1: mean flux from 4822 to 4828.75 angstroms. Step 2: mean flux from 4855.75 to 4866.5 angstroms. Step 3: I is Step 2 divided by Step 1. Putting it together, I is 0.85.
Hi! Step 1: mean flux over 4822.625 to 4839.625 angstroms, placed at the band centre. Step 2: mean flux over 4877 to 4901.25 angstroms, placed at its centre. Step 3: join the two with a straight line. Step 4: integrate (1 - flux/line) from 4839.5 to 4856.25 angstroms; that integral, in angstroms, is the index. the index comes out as 0.5 angstroms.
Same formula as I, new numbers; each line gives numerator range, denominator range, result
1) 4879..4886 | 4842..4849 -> 0.97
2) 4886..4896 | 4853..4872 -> 1.08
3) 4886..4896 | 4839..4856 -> 1.01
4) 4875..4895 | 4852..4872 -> 1.07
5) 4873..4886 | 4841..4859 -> 1.00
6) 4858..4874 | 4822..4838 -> 0.89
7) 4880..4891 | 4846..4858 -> 1.02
